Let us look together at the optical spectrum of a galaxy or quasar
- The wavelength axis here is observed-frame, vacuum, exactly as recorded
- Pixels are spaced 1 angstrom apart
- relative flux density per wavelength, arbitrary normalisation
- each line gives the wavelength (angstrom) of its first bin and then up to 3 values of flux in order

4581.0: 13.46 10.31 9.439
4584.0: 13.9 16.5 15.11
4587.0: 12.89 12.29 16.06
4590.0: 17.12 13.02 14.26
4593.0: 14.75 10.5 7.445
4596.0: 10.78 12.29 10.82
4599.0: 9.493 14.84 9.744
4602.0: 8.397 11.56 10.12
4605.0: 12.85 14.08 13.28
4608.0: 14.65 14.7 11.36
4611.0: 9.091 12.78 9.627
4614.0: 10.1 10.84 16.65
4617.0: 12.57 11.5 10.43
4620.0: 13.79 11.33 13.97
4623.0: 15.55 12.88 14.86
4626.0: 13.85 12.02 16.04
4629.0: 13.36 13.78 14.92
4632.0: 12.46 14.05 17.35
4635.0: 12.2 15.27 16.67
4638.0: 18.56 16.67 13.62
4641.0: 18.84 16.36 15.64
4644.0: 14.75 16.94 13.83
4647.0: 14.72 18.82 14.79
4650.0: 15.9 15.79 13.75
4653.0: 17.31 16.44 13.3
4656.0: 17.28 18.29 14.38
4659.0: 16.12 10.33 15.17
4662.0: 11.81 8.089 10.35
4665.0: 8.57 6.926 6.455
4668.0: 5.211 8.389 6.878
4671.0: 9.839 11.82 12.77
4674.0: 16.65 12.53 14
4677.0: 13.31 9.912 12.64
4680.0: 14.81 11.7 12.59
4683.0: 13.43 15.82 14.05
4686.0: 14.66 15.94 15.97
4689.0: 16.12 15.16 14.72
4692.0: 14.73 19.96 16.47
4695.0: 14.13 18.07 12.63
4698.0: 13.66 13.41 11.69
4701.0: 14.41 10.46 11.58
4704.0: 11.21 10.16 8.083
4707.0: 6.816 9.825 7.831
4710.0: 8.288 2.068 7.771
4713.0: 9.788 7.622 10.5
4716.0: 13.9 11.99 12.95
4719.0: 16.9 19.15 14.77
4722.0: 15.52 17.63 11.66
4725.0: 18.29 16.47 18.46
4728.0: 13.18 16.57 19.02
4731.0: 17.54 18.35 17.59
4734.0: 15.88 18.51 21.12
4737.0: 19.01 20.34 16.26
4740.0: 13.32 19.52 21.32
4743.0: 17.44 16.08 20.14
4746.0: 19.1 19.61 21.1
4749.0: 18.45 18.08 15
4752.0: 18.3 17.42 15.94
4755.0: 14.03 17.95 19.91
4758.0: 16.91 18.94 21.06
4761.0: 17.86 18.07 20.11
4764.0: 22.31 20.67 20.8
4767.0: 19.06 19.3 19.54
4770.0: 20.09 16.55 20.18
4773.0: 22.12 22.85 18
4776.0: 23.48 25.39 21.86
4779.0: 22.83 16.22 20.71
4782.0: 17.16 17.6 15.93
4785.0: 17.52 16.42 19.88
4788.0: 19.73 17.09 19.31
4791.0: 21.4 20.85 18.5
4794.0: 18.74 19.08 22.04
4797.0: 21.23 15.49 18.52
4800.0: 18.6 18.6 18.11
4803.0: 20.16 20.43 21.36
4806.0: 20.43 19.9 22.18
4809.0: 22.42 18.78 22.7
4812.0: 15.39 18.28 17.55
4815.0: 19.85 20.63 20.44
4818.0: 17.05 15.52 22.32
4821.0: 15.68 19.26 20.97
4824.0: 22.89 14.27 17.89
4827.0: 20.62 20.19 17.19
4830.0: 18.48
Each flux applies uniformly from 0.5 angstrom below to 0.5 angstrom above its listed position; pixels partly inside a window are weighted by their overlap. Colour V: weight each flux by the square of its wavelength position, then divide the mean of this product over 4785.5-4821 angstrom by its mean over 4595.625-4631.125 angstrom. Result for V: 1.68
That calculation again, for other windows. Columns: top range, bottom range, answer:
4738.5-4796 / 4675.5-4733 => 1.45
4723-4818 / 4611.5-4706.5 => 1.46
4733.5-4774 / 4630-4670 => 1.41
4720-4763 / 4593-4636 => 1.49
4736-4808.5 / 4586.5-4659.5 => 1.48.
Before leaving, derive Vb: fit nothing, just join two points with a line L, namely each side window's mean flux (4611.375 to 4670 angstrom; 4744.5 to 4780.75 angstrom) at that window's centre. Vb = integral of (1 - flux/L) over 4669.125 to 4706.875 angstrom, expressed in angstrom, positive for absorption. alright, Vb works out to 6.09 angstrom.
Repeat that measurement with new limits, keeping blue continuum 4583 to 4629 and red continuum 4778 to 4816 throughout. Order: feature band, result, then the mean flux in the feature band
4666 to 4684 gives 4.4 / 11.4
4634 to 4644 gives -1.6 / 16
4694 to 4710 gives 4.3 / 11.6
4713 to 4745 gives 1.2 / 16.3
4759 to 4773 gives -1.2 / 19.7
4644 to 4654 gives -1.1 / 15.7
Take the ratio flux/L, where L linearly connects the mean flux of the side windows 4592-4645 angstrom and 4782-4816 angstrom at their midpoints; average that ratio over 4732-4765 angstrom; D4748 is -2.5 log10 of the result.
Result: -0.05 mag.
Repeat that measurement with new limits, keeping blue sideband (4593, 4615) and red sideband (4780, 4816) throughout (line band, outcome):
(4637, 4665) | -0.14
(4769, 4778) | -0.16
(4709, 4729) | 0.23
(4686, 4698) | -0.05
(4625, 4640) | -0.17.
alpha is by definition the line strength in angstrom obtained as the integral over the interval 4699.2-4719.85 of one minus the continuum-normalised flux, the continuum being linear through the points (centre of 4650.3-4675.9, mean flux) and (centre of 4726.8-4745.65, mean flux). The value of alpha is 7.1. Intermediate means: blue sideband 12.2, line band 10.4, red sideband 17.9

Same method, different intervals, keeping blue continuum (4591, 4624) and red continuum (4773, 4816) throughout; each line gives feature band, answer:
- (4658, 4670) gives 3.7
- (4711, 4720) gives 2.8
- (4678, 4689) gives 0.8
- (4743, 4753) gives -0.3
